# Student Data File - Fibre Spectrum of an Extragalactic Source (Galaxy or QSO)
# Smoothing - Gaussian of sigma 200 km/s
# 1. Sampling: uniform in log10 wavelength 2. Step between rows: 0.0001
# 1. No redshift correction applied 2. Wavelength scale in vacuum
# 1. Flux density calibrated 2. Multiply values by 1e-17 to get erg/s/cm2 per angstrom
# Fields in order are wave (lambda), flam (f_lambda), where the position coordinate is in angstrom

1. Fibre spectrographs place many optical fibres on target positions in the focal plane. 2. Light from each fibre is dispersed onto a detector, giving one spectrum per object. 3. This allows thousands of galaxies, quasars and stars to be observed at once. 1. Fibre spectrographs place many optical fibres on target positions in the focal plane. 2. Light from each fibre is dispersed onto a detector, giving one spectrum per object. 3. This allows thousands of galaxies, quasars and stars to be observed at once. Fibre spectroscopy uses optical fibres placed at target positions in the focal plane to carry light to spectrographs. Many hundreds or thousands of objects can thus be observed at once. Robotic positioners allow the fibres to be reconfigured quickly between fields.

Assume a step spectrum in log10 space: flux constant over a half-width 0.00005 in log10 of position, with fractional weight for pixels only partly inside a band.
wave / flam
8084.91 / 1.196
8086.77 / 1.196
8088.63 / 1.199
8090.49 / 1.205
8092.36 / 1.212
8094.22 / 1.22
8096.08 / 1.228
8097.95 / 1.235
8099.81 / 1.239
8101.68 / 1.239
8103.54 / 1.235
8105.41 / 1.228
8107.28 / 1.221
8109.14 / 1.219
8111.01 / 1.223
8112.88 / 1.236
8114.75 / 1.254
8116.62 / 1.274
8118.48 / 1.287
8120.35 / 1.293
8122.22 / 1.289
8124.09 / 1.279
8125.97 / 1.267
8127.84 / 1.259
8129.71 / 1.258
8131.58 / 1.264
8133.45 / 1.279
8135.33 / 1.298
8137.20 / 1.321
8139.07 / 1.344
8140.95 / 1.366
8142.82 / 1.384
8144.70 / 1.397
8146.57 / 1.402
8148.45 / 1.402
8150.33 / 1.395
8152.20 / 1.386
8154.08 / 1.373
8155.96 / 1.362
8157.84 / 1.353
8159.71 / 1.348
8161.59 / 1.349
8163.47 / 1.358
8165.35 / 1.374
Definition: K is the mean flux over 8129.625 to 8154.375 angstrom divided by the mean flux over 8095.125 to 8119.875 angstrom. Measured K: 1.1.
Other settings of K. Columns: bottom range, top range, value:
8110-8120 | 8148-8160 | 1.09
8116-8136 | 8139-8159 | 1.08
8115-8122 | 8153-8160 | 1.06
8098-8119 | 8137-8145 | 1.10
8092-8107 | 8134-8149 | 1.11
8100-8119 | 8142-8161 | 1.11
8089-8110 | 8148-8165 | 1.12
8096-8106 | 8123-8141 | 1.04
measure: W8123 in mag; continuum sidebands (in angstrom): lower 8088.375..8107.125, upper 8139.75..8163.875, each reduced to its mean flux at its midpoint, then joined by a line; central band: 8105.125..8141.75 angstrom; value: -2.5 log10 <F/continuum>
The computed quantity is 0.02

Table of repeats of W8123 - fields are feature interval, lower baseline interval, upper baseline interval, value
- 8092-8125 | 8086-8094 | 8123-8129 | -0.01 mag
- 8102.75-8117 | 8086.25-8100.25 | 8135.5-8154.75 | 0.03 mag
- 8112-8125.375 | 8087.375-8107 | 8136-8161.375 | 0.01 mag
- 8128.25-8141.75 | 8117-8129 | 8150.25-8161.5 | 0.01 mag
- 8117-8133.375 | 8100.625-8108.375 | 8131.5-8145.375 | 0.02 mag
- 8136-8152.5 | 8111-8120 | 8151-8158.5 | -0.03 mag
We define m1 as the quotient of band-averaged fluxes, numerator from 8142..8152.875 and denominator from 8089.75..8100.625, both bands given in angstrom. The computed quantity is 1.14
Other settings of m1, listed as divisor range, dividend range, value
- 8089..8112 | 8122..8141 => 1.05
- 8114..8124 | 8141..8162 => 1.08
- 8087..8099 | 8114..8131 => 1.05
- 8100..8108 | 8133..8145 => 1.09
